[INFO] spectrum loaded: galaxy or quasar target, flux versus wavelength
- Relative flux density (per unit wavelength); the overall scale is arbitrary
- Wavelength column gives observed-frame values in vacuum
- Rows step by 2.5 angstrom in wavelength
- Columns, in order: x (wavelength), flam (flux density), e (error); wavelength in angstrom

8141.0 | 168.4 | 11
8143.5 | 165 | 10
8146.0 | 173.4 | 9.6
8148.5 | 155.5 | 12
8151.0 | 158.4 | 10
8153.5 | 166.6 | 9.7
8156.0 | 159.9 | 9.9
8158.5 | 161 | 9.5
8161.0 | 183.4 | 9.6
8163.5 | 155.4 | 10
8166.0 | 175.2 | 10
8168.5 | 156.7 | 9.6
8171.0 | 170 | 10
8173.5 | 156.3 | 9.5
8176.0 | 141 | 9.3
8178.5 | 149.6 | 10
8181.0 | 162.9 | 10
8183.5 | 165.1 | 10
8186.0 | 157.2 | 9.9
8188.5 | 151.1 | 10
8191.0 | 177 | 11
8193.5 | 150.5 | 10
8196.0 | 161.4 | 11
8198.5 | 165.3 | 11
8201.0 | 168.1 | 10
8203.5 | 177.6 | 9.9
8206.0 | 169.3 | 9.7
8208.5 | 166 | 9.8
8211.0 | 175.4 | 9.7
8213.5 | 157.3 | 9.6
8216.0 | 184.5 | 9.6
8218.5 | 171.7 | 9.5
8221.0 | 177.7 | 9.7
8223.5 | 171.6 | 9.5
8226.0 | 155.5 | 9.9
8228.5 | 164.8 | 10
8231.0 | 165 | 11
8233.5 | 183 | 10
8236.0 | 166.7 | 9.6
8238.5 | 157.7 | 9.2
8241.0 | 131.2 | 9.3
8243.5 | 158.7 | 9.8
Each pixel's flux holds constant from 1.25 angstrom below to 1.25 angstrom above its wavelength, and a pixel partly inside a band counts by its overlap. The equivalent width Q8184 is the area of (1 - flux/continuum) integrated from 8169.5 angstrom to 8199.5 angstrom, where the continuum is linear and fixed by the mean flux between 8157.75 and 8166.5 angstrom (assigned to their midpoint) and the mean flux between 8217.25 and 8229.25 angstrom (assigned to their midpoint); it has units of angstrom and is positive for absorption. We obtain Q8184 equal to 1.7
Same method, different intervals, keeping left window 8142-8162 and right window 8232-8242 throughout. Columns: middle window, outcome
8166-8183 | 0.6 angstrom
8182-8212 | -0.5 angstrom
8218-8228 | -0.5 angstrom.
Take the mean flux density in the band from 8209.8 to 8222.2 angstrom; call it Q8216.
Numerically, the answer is 173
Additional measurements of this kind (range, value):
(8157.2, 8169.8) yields 166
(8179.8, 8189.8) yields 159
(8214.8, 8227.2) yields 172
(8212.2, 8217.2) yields 171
